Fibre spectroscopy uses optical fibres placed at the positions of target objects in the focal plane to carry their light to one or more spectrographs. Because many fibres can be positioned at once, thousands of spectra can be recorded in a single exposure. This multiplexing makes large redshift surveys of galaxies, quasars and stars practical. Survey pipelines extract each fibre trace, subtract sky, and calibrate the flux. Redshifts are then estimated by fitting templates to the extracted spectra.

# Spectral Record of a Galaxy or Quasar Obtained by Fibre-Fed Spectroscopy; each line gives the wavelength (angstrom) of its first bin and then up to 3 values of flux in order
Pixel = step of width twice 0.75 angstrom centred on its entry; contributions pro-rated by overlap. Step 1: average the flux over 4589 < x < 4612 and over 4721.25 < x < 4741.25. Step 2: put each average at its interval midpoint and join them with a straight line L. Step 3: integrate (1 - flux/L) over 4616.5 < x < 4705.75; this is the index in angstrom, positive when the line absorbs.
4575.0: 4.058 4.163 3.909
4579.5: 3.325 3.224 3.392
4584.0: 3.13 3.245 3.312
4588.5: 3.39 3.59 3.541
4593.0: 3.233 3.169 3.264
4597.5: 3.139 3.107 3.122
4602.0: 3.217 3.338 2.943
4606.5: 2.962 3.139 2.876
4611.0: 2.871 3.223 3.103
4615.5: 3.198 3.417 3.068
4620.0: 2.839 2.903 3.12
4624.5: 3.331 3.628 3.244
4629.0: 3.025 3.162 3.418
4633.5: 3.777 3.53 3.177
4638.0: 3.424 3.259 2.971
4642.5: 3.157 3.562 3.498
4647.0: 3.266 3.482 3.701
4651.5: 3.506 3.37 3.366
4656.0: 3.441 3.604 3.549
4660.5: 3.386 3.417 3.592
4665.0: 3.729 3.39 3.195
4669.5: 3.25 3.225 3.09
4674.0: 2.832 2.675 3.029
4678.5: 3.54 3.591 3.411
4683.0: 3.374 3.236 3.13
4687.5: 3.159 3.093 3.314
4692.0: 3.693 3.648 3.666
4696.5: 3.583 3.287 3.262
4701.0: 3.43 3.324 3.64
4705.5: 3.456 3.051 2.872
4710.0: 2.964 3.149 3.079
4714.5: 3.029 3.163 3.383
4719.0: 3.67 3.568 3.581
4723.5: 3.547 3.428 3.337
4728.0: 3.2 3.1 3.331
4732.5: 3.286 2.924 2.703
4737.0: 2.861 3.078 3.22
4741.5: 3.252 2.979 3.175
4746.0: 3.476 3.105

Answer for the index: -4.35 angstrom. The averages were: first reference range 3.17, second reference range 3.2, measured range 3.34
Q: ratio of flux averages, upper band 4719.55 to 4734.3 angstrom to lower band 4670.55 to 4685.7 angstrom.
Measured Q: 1.05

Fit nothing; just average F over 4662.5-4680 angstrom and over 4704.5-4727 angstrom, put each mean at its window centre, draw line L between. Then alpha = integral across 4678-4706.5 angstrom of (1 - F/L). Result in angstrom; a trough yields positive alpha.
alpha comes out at -1.2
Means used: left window 3.25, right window 3.29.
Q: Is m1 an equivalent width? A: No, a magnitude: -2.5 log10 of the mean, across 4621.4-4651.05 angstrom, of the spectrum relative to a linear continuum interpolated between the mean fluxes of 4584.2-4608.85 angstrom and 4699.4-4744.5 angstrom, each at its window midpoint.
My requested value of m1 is -0.04 mag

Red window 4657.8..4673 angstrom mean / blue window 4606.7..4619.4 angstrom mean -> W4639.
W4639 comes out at 1.1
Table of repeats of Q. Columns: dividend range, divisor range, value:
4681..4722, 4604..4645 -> 1.04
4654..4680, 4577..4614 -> 1.02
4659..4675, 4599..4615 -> 1.07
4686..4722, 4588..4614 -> 1.05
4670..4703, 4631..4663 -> 0.96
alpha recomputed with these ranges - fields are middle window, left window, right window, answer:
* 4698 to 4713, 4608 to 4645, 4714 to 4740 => 0.0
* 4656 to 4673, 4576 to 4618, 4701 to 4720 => -0.8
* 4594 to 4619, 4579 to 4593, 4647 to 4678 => 1.6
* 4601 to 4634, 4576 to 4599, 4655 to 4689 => 1.9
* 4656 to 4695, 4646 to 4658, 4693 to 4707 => 1.4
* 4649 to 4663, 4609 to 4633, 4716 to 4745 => -1.3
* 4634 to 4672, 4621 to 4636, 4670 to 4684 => -1.7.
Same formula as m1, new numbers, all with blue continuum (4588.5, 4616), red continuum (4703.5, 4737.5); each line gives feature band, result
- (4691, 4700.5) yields -0.10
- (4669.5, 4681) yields 0.02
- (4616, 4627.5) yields 0.00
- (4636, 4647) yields -0.03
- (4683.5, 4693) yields -0.02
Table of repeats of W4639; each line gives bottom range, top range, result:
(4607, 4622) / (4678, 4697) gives 1.11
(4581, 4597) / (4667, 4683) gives 0.96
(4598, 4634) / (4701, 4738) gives 1.02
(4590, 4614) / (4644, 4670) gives 1.10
